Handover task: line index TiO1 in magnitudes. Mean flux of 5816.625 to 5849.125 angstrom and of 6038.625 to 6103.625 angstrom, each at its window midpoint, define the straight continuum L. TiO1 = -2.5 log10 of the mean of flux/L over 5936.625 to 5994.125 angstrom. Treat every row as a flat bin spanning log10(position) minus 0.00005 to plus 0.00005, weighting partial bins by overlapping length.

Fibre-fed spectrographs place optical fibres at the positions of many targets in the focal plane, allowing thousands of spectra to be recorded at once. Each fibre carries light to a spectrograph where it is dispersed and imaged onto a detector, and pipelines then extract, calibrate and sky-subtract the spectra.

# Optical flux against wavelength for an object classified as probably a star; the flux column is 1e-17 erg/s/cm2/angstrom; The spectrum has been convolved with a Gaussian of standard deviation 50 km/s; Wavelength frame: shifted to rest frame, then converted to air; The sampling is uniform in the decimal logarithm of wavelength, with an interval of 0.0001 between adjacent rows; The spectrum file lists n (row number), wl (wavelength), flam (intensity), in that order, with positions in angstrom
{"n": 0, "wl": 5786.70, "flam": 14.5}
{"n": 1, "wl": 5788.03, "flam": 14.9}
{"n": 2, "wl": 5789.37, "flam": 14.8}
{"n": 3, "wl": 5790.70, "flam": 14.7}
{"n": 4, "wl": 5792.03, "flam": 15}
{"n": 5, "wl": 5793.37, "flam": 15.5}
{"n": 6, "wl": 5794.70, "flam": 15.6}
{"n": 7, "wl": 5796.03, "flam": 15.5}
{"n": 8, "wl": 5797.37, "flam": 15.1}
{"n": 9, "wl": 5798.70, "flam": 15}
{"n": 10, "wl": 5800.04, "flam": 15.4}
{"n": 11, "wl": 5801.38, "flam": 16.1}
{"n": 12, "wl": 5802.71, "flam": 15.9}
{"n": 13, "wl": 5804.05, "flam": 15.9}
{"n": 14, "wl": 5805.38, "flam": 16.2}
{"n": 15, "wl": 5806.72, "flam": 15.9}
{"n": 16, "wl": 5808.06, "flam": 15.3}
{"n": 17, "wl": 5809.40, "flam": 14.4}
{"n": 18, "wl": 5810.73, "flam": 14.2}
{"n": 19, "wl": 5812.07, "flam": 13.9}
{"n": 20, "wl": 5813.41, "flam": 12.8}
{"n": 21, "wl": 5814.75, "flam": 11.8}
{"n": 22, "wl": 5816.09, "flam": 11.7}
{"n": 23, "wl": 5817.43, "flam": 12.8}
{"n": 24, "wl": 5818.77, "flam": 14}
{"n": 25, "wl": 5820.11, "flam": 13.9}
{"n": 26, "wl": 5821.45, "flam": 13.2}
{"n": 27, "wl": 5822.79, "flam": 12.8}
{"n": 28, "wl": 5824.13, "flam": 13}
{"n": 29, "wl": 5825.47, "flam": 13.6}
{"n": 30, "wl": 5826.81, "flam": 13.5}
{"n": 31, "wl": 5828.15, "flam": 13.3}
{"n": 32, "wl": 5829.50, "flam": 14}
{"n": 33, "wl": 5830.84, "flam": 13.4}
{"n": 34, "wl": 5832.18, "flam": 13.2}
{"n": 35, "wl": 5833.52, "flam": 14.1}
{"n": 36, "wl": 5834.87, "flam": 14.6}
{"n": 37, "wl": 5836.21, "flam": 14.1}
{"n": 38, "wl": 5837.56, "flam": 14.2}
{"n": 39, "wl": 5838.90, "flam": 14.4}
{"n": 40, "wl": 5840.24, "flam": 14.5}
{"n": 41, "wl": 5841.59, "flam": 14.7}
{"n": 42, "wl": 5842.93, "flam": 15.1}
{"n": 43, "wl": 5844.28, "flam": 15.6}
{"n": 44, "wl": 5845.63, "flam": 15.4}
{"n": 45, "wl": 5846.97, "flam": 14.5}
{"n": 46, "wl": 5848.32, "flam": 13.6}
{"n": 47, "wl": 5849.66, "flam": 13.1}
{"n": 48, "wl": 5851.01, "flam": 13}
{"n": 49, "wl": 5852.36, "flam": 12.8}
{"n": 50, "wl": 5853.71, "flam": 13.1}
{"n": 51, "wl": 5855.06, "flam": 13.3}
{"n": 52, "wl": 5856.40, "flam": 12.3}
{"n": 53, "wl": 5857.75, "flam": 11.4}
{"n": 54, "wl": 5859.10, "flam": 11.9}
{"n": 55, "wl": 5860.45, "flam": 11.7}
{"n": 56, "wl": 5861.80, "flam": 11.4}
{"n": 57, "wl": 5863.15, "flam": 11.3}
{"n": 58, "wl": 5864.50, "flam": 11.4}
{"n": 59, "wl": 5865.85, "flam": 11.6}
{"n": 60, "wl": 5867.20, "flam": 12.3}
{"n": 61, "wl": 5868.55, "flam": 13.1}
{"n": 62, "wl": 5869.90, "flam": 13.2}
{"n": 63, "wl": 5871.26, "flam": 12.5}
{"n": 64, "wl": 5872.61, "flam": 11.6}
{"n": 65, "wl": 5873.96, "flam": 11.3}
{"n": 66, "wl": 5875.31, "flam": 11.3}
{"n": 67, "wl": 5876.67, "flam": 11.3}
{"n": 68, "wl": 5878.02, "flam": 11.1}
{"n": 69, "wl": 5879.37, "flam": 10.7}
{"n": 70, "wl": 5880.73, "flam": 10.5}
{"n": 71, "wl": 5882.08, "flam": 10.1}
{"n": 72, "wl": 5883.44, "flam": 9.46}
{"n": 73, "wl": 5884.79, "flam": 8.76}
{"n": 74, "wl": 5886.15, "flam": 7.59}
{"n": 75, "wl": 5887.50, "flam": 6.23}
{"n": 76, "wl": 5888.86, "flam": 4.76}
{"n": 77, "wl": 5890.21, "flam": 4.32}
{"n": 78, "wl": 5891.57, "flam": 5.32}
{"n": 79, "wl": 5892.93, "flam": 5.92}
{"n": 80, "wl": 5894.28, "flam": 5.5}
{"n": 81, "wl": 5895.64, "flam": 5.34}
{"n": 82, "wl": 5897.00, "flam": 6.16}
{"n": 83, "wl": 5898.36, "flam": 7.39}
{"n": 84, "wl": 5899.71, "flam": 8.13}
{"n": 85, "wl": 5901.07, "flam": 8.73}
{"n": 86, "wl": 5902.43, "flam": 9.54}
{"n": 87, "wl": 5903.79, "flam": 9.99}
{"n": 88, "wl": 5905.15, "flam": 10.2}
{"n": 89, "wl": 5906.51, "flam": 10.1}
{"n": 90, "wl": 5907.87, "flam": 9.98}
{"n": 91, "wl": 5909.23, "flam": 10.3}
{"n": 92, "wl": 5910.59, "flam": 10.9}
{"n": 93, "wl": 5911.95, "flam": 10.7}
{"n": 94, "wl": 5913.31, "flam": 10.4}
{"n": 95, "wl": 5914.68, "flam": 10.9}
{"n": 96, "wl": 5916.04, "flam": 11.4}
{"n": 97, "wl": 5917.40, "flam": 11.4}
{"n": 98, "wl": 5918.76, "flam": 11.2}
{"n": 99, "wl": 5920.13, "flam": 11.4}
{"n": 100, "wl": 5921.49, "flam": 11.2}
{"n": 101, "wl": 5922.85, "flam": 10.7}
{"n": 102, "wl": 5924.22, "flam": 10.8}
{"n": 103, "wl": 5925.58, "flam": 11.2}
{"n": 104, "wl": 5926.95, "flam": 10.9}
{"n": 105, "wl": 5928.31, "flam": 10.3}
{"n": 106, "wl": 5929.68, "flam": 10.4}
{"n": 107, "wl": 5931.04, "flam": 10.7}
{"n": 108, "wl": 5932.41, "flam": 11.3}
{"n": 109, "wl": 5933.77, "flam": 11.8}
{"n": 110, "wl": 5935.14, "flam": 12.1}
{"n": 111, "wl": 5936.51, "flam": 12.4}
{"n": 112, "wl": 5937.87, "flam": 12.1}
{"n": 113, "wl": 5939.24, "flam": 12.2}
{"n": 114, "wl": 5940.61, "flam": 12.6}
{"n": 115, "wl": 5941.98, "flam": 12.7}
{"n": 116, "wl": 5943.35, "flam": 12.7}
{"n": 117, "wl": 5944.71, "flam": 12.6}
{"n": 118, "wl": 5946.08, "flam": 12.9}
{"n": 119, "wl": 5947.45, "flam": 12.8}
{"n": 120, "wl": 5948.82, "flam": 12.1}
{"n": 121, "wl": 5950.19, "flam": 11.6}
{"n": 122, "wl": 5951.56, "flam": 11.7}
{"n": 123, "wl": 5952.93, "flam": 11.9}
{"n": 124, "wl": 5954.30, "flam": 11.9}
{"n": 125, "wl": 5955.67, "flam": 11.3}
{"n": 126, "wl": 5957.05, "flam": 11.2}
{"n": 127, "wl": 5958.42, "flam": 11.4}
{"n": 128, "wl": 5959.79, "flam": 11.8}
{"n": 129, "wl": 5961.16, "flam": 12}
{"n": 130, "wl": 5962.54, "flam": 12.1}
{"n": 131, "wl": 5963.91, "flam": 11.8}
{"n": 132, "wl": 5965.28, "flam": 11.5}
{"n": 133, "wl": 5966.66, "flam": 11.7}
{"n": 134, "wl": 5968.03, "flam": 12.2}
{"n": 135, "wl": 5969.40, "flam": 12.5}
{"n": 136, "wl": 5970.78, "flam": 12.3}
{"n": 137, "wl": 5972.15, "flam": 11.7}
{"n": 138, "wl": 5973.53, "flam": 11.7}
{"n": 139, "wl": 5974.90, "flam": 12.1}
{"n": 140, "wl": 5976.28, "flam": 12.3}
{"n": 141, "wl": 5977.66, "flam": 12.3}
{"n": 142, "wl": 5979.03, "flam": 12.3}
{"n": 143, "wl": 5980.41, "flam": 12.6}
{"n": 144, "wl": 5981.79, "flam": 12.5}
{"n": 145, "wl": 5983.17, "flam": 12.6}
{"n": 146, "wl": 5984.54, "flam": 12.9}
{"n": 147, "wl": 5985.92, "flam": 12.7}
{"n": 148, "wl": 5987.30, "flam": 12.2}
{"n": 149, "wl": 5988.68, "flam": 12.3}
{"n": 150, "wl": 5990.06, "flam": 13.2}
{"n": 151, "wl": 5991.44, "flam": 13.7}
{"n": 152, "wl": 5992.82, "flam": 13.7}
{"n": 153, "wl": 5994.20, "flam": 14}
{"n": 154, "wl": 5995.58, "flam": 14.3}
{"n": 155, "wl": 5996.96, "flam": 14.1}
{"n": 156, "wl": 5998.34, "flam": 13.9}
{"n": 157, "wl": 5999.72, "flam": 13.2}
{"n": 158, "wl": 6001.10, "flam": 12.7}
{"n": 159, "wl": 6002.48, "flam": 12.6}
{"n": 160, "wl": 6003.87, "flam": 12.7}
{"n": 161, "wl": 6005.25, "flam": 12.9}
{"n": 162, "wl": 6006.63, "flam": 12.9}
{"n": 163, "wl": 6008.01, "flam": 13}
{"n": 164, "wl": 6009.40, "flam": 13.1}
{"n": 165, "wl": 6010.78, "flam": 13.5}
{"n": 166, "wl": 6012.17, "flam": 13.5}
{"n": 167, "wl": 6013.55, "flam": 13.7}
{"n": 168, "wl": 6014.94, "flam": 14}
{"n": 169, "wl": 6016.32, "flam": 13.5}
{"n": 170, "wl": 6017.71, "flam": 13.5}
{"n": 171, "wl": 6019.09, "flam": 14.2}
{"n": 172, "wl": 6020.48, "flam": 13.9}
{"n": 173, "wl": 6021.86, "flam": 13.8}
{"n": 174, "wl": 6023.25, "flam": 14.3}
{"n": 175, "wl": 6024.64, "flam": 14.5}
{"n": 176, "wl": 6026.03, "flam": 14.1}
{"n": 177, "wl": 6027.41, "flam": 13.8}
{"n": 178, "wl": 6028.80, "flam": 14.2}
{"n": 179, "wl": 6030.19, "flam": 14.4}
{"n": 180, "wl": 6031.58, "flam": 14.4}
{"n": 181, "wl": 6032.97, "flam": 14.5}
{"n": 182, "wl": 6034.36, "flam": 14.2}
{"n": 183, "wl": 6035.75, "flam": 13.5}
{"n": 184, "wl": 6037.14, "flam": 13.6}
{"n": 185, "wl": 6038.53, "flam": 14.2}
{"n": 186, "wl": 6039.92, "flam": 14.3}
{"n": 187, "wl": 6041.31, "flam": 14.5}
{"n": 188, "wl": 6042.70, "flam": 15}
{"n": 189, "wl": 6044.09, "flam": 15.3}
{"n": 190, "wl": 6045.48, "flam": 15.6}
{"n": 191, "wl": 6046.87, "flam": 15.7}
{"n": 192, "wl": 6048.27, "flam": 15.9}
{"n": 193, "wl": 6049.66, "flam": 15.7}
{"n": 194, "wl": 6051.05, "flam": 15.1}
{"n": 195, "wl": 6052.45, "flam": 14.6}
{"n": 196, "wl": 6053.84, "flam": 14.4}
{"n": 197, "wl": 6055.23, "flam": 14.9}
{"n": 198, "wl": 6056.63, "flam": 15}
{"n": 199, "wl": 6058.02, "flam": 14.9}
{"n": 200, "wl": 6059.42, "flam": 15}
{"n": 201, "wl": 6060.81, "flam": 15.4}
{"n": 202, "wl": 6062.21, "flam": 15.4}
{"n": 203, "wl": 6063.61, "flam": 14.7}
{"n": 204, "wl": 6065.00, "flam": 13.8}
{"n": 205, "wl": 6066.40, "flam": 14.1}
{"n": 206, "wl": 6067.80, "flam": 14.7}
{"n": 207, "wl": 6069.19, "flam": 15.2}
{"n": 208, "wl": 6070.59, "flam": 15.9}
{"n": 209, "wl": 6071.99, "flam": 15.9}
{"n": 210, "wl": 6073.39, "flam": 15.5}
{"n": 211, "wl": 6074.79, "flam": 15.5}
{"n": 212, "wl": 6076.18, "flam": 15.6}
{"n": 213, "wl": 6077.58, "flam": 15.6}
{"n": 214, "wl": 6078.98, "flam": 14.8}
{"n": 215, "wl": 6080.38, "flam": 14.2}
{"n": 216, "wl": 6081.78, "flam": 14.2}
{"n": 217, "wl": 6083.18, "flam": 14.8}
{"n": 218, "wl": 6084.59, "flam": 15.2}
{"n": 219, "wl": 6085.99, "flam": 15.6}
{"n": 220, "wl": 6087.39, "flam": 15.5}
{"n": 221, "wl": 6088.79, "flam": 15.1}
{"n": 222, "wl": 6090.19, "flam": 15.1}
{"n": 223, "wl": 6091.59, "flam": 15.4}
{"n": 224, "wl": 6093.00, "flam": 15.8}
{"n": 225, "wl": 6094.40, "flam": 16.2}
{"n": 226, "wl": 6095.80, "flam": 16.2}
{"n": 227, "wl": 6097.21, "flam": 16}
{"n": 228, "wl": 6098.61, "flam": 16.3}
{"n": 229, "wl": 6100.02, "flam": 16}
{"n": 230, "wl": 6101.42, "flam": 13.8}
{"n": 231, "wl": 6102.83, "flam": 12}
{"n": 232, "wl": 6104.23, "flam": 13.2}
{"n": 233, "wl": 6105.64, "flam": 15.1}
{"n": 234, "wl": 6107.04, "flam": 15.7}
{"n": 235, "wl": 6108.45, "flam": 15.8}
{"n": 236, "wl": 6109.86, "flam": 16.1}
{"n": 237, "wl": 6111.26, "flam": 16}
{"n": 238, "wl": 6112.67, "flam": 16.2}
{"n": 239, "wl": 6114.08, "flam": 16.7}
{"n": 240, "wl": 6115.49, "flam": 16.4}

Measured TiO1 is 0.19 mag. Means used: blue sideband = 14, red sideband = 15.1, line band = 12.3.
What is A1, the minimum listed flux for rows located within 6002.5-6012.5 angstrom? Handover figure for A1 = 12.7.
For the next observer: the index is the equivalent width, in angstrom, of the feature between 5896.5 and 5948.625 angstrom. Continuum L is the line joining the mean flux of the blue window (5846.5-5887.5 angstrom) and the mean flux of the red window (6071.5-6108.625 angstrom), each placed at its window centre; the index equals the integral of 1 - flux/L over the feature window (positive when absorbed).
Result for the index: 6.7 angstrom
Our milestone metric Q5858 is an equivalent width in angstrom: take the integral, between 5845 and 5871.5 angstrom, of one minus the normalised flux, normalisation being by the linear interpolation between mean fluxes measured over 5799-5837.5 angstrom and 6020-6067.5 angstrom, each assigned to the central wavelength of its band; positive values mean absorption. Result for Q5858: 2.81 angstrom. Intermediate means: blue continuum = 14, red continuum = 14.6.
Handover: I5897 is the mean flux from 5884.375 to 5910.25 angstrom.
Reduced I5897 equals 7.63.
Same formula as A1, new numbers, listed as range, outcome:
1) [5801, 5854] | 11.7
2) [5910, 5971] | 10.3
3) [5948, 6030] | 11.2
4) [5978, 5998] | 12.2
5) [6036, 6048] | 13.6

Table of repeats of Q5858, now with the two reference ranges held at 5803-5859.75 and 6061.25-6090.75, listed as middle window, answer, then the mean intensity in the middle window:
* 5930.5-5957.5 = 4.38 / 12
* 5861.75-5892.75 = 8.99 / 9.95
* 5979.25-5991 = 1.58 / 12.6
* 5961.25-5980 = 3.19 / 12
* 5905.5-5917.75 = 3.07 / 10.6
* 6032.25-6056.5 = 0.22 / 14.8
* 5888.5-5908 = 9.30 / 7.4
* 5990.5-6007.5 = 1.48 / 13.4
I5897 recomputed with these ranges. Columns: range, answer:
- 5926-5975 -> 11.9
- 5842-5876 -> 12.7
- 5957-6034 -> 13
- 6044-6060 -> 15.2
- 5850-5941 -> 10.4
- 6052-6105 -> 15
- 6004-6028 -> 13.6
